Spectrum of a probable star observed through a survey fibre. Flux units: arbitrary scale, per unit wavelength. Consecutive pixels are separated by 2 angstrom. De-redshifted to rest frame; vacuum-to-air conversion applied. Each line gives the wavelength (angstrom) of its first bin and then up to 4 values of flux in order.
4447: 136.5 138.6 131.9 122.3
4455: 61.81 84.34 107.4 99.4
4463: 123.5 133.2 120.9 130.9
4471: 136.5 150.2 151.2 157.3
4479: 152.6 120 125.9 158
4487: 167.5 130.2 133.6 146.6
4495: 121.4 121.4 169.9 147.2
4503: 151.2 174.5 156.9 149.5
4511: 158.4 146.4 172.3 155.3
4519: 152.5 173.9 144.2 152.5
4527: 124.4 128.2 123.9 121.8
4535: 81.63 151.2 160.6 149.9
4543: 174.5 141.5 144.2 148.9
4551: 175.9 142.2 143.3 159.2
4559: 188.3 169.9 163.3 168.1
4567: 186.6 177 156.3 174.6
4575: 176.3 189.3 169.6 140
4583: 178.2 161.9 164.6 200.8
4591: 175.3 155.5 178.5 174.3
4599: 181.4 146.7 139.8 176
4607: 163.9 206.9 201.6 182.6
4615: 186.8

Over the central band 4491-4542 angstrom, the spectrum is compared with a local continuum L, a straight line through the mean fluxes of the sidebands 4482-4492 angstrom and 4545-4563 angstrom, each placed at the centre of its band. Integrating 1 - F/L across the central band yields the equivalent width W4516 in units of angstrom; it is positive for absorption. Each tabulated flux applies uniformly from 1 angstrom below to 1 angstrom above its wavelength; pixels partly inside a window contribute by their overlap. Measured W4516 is 1.5 angstrom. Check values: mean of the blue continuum 143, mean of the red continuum 158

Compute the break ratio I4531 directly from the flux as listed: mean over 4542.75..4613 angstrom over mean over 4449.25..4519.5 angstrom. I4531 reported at 1.22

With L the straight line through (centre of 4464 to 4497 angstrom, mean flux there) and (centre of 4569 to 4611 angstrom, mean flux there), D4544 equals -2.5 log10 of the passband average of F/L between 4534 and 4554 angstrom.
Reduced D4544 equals 0.08 mag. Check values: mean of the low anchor 139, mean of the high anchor 171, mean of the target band 147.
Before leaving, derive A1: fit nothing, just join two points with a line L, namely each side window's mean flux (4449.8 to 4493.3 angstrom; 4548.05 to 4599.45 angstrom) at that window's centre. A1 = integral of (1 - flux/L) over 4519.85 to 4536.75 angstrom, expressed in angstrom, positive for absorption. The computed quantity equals 2.1 angstrom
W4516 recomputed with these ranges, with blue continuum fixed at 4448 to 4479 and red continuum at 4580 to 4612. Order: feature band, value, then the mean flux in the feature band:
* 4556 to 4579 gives -1.70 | 173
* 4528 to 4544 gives 1.48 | 136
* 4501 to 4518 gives -2.03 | 157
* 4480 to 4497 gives -0.48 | 137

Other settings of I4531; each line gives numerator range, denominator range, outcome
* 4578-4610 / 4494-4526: 1.11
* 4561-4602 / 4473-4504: 1.19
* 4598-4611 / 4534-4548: 1.20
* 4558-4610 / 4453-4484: 1.39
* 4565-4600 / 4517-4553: 1.20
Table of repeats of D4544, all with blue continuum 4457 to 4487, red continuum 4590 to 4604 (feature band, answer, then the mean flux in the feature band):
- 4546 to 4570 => -0.06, 164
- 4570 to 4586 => -0.06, 168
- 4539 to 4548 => -0.02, 153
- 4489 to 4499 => 0.03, 135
